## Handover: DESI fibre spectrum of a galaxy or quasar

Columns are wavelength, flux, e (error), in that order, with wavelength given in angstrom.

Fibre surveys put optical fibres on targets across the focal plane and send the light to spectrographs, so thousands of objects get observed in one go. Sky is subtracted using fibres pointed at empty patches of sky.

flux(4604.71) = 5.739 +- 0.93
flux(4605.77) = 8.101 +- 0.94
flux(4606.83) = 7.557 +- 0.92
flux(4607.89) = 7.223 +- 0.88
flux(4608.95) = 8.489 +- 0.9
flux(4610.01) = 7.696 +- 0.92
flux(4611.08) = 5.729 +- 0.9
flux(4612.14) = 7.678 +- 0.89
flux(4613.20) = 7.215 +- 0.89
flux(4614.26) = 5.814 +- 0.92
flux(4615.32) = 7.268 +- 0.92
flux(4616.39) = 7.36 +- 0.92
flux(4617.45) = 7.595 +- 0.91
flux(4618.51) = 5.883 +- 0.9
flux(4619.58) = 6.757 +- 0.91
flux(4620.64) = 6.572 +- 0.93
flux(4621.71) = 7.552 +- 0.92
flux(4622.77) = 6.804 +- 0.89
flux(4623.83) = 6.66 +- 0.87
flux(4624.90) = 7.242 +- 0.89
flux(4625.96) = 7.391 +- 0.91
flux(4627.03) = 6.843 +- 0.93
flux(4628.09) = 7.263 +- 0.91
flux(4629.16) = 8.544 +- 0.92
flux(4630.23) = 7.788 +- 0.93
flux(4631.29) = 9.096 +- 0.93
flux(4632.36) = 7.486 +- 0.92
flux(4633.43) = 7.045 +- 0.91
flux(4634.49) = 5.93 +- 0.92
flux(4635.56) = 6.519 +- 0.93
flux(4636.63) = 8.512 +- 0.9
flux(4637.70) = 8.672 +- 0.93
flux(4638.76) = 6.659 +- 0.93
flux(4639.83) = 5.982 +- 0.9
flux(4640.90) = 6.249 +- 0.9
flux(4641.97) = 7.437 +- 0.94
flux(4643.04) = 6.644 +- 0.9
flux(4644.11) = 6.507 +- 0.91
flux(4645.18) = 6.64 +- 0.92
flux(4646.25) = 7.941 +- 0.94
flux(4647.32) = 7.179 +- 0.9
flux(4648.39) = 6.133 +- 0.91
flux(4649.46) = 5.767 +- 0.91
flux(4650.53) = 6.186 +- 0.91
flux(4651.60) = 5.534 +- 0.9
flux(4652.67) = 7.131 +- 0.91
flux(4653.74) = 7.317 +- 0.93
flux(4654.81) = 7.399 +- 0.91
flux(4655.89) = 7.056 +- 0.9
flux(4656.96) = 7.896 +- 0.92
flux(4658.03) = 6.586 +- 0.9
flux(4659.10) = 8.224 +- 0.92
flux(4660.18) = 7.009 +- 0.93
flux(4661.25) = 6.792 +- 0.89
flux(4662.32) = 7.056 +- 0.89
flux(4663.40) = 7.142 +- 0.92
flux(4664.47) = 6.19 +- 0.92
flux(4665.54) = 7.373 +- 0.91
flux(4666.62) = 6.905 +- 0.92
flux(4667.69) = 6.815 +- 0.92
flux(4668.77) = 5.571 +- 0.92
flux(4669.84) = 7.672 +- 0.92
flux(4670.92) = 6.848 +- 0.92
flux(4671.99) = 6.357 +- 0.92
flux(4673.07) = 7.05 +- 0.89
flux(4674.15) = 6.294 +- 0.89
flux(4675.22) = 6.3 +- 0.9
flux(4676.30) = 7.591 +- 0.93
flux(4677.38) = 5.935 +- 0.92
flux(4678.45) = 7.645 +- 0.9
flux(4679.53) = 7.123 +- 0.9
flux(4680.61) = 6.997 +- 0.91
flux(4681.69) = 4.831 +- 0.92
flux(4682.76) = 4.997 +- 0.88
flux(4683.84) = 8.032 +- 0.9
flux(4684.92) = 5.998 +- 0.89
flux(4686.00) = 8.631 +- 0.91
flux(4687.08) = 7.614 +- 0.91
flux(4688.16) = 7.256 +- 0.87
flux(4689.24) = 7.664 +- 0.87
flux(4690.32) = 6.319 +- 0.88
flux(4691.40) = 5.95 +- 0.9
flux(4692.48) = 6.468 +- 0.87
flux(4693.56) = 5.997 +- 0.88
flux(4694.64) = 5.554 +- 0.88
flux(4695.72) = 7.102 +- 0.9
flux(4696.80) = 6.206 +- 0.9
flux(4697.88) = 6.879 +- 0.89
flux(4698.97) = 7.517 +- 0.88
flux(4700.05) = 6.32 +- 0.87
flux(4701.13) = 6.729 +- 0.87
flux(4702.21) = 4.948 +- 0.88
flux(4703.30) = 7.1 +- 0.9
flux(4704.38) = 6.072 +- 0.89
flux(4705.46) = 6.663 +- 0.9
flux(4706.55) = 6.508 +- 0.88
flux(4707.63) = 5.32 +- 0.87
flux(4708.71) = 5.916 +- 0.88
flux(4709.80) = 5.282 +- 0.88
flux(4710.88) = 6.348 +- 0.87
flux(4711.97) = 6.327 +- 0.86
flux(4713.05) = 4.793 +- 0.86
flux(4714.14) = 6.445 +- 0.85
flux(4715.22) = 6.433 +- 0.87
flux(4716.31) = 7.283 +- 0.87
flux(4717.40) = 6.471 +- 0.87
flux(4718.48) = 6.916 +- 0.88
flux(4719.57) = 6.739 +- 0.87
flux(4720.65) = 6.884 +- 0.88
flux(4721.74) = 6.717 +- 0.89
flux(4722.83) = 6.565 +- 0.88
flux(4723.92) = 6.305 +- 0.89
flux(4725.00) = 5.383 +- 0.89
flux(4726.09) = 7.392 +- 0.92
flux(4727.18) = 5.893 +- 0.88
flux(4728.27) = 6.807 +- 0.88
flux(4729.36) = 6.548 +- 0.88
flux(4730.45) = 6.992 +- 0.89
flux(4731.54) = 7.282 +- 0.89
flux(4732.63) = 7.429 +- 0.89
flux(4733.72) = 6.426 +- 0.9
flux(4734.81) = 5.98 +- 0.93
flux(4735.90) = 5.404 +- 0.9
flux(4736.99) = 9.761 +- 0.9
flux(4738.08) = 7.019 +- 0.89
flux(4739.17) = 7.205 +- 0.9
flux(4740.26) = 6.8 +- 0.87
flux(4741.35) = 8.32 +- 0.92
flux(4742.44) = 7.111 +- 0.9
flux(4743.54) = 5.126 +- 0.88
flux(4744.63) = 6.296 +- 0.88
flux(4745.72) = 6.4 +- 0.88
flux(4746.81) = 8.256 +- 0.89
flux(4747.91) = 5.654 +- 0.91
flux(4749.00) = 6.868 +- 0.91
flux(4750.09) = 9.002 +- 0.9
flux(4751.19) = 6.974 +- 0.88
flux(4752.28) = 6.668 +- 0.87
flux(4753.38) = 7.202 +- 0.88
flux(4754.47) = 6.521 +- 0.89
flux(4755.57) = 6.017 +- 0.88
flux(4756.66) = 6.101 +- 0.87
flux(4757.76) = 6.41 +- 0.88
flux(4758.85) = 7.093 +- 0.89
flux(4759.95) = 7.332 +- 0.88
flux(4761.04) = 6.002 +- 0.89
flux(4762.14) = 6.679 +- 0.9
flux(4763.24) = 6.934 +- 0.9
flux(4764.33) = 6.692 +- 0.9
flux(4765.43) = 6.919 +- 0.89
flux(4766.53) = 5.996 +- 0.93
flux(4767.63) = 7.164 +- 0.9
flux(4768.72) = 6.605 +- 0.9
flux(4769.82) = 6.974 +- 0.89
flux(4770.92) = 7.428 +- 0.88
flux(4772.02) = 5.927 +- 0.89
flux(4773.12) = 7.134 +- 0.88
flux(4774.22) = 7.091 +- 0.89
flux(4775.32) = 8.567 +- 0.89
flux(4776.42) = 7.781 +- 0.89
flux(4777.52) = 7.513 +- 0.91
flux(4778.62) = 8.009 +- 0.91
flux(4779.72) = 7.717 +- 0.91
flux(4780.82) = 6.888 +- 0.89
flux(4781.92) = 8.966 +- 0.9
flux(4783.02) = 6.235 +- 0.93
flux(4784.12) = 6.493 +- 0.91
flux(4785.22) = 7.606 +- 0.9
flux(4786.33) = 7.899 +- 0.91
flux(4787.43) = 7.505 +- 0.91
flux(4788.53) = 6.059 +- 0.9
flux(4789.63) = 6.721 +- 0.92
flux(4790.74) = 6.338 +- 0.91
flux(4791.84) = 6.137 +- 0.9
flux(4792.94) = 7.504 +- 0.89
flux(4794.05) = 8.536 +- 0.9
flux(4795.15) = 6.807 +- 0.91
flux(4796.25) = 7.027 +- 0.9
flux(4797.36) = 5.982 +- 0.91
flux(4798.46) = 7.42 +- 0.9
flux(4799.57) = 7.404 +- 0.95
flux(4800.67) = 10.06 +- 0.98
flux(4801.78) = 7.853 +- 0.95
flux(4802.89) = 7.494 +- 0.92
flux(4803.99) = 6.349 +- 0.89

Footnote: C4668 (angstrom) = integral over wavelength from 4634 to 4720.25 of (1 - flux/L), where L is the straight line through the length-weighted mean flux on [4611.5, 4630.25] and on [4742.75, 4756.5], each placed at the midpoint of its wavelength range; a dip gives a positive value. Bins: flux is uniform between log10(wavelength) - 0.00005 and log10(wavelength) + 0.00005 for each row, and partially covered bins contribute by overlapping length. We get 3.25 angstrom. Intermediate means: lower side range 7.1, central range 6.68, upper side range 6.74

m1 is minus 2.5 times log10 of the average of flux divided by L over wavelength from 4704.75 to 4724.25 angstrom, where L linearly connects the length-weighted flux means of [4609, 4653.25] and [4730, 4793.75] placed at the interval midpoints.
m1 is 0.11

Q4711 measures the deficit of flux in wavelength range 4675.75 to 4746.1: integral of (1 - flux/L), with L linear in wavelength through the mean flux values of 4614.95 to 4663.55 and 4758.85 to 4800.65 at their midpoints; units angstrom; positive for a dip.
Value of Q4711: 4.9 angstrom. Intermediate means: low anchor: 7.07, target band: 6.6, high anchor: 7.12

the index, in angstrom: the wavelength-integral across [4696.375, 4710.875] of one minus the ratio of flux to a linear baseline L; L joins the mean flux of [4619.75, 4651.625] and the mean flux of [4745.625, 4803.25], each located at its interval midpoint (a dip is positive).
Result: 1.7 angstrom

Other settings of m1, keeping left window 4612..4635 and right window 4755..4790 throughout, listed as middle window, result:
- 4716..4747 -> 0.04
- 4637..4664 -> 0.03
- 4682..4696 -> 0.06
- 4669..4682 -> 0.06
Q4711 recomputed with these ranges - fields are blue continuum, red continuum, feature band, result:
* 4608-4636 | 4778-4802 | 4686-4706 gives 1.7 angstrom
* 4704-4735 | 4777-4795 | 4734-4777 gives -0.2 angstrom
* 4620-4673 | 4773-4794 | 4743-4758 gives 1.1 angstrom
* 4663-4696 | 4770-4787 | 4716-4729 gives 0.8 angstrom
